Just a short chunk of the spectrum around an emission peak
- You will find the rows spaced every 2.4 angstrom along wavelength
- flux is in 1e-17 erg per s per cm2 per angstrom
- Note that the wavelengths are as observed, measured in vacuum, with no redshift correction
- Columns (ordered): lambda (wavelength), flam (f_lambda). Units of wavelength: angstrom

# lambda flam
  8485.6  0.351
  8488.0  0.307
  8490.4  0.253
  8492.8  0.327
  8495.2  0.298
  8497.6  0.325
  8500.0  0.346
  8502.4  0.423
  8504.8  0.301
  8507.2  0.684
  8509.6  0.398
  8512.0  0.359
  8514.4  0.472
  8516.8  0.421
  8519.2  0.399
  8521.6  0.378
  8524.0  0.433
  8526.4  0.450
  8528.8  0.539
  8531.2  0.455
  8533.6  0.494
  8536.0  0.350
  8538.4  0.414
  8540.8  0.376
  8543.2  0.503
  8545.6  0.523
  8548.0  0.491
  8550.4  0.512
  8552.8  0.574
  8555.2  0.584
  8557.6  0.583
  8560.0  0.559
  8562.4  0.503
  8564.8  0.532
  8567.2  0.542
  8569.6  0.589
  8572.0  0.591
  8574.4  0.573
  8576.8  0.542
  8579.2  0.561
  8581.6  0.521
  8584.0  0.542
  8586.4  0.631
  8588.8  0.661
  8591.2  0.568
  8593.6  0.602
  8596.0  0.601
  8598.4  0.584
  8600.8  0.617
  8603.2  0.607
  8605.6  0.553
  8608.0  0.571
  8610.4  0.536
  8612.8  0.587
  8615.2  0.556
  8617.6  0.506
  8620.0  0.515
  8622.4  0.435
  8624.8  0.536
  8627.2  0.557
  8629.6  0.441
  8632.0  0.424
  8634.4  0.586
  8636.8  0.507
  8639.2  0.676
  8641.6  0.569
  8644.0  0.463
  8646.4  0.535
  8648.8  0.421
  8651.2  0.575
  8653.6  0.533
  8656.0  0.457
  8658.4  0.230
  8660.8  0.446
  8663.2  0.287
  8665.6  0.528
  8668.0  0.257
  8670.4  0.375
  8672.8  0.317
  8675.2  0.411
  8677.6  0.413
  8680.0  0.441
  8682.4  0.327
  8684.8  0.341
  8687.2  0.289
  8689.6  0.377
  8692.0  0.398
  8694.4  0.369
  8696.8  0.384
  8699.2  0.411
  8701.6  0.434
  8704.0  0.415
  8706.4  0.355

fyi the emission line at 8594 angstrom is Mg II 2798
